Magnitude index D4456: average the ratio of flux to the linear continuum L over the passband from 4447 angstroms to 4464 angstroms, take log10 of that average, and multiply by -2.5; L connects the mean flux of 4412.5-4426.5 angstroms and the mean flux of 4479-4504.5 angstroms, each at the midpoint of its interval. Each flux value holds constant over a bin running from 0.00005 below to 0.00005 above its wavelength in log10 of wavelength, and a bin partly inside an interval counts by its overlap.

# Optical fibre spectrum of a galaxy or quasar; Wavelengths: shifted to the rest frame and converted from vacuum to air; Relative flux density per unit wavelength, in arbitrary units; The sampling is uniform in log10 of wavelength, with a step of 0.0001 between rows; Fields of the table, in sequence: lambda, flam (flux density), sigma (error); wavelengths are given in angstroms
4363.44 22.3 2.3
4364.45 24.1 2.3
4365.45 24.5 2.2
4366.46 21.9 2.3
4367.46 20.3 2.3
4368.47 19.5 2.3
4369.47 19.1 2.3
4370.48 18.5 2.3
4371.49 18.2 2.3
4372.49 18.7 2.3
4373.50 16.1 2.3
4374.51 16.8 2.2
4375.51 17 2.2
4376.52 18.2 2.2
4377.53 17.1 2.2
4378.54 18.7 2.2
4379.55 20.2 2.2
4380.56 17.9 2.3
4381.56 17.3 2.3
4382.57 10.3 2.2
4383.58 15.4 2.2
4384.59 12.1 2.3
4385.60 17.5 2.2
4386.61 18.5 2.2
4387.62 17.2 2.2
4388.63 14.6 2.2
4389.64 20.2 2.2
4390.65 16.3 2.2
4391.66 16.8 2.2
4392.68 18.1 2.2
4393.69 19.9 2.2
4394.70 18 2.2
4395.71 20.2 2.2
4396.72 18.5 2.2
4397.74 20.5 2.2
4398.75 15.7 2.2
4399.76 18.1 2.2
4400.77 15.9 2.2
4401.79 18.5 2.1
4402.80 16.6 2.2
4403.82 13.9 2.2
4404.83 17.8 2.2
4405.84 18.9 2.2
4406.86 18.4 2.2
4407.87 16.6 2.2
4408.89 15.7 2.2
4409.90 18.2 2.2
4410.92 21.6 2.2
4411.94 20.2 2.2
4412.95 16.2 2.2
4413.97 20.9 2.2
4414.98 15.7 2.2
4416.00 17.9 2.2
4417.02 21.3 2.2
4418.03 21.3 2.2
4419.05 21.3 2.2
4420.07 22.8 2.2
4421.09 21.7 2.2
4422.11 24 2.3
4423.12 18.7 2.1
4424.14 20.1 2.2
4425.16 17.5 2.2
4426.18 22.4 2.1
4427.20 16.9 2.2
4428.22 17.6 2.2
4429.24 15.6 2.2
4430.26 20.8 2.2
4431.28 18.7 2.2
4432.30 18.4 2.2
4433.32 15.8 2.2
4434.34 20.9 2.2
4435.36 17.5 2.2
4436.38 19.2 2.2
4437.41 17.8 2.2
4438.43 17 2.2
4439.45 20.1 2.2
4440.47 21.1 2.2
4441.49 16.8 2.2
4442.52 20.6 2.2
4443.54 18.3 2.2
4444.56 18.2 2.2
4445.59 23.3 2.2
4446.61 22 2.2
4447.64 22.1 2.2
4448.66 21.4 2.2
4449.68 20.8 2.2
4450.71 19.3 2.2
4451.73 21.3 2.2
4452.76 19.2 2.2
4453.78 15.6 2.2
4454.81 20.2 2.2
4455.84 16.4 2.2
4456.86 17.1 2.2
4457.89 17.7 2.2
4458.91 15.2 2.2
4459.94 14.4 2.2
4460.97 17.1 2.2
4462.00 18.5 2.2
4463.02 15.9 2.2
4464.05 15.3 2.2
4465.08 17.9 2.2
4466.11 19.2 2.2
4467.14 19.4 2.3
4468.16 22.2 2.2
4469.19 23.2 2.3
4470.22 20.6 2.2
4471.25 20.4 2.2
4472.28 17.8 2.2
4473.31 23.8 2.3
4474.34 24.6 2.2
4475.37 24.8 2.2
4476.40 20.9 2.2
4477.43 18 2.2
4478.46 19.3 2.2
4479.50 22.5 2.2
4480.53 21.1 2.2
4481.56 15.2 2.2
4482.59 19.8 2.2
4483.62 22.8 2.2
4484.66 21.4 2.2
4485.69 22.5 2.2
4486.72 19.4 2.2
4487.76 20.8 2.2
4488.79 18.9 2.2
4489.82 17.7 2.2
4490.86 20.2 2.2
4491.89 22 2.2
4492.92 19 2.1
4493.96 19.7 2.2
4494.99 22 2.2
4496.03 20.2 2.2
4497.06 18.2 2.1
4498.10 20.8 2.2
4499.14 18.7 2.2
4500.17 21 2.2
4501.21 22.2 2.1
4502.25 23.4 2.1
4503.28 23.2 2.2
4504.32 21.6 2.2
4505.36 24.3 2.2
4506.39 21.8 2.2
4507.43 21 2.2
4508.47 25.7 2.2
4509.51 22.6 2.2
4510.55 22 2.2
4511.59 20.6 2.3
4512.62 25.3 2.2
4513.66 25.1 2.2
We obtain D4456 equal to 0.12 mag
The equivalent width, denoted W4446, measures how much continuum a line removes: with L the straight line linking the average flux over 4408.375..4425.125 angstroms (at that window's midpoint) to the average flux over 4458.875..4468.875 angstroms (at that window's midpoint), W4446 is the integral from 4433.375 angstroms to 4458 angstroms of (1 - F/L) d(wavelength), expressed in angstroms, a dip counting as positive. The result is -1.0 angstroms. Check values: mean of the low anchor 19.8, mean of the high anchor 17.7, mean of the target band 19.3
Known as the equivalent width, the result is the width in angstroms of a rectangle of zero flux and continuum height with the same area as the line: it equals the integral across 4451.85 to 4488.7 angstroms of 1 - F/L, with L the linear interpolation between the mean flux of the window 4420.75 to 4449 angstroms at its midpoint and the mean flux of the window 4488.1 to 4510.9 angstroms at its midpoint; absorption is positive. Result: 1.7 angstroms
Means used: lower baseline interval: 19.4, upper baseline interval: 21.2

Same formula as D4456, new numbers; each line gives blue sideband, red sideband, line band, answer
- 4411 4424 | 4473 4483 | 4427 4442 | 0.12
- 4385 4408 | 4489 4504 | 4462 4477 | -0.03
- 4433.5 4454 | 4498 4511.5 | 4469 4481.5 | -0.01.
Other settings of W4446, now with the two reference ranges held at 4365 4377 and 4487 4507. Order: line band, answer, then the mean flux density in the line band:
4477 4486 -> 0.15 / 20.3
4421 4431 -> 0.20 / 19.4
